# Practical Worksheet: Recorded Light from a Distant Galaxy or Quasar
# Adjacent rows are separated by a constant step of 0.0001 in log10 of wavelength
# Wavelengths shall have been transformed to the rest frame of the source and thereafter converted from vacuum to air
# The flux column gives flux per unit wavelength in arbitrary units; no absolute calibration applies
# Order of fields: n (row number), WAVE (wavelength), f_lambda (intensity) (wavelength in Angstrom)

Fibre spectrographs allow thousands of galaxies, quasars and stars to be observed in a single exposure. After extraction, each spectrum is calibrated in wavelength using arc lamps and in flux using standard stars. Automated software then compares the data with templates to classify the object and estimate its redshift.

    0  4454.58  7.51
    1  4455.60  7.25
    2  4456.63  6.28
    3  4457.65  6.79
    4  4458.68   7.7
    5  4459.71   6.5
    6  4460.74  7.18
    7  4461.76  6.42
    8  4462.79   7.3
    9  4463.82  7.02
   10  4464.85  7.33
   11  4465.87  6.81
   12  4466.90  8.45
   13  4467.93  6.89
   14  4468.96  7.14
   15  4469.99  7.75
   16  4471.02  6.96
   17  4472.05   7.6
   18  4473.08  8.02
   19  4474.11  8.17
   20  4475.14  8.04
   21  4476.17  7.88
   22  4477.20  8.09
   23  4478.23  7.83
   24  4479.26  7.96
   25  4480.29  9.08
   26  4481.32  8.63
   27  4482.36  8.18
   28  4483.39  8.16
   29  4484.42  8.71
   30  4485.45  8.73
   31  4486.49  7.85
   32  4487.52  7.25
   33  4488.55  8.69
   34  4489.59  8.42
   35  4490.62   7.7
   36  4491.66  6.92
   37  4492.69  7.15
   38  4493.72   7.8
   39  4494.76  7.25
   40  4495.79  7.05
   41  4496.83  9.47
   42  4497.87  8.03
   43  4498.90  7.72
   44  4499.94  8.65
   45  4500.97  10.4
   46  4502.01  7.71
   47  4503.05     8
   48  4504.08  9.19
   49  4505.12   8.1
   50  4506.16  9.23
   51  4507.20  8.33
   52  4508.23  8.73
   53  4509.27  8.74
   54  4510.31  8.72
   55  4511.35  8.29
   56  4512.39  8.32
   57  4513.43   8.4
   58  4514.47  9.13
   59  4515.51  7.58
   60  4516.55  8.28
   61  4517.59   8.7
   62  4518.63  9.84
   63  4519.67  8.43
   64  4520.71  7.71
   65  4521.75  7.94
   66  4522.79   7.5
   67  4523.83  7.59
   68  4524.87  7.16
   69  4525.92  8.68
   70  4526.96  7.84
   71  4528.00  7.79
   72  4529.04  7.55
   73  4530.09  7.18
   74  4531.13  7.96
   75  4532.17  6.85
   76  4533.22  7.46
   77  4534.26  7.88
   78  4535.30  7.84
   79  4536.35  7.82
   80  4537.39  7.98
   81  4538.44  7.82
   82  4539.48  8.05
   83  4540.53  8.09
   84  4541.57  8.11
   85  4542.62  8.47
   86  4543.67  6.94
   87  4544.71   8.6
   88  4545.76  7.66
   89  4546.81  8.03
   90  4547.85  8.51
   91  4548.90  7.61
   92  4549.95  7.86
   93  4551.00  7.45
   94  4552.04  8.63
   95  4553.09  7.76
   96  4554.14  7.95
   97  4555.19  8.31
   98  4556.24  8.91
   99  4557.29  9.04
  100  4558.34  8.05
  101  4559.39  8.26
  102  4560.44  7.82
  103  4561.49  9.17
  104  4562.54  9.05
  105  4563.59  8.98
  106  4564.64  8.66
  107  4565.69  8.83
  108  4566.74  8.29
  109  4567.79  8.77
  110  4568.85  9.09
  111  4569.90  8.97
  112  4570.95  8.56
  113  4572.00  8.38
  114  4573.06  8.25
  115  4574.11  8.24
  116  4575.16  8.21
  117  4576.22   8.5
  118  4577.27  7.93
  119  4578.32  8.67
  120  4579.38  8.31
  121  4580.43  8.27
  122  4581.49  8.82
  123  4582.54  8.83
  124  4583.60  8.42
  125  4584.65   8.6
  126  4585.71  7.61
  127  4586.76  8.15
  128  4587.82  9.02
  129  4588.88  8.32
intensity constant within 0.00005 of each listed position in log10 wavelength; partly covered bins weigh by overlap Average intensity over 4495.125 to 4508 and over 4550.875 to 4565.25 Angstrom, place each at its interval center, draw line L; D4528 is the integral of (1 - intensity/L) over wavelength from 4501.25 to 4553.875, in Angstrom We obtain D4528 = 2.4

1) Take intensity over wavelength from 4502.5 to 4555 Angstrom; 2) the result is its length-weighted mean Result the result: 8.09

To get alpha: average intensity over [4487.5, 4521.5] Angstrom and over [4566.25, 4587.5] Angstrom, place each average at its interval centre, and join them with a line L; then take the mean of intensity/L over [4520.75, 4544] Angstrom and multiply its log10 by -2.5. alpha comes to 0.08 mag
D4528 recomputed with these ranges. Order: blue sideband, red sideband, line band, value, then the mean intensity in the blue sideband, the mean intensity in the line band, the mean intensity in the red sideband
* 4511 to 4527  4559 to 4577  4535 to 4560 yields 1.06 Angstrom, 8.22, 8.07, 8.58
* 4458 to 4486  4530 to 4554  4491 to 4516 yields -1.61 Angstrom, 7.72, 8.28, 7.87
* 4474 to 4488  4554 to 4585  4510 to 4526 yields 0.17 Angstrom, 8.19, 8.25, 8.55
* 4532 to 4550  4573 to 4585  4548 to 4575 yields -0.84 Angstrom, 7.88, 8.43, 8.43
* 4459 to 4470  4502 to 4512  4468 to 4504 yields -0.85 Angstrom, 7.14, 8.03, 8.54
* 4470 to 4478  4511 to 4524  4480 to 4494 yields -0.21 Angstrom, 7.82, 8.08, 8.31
